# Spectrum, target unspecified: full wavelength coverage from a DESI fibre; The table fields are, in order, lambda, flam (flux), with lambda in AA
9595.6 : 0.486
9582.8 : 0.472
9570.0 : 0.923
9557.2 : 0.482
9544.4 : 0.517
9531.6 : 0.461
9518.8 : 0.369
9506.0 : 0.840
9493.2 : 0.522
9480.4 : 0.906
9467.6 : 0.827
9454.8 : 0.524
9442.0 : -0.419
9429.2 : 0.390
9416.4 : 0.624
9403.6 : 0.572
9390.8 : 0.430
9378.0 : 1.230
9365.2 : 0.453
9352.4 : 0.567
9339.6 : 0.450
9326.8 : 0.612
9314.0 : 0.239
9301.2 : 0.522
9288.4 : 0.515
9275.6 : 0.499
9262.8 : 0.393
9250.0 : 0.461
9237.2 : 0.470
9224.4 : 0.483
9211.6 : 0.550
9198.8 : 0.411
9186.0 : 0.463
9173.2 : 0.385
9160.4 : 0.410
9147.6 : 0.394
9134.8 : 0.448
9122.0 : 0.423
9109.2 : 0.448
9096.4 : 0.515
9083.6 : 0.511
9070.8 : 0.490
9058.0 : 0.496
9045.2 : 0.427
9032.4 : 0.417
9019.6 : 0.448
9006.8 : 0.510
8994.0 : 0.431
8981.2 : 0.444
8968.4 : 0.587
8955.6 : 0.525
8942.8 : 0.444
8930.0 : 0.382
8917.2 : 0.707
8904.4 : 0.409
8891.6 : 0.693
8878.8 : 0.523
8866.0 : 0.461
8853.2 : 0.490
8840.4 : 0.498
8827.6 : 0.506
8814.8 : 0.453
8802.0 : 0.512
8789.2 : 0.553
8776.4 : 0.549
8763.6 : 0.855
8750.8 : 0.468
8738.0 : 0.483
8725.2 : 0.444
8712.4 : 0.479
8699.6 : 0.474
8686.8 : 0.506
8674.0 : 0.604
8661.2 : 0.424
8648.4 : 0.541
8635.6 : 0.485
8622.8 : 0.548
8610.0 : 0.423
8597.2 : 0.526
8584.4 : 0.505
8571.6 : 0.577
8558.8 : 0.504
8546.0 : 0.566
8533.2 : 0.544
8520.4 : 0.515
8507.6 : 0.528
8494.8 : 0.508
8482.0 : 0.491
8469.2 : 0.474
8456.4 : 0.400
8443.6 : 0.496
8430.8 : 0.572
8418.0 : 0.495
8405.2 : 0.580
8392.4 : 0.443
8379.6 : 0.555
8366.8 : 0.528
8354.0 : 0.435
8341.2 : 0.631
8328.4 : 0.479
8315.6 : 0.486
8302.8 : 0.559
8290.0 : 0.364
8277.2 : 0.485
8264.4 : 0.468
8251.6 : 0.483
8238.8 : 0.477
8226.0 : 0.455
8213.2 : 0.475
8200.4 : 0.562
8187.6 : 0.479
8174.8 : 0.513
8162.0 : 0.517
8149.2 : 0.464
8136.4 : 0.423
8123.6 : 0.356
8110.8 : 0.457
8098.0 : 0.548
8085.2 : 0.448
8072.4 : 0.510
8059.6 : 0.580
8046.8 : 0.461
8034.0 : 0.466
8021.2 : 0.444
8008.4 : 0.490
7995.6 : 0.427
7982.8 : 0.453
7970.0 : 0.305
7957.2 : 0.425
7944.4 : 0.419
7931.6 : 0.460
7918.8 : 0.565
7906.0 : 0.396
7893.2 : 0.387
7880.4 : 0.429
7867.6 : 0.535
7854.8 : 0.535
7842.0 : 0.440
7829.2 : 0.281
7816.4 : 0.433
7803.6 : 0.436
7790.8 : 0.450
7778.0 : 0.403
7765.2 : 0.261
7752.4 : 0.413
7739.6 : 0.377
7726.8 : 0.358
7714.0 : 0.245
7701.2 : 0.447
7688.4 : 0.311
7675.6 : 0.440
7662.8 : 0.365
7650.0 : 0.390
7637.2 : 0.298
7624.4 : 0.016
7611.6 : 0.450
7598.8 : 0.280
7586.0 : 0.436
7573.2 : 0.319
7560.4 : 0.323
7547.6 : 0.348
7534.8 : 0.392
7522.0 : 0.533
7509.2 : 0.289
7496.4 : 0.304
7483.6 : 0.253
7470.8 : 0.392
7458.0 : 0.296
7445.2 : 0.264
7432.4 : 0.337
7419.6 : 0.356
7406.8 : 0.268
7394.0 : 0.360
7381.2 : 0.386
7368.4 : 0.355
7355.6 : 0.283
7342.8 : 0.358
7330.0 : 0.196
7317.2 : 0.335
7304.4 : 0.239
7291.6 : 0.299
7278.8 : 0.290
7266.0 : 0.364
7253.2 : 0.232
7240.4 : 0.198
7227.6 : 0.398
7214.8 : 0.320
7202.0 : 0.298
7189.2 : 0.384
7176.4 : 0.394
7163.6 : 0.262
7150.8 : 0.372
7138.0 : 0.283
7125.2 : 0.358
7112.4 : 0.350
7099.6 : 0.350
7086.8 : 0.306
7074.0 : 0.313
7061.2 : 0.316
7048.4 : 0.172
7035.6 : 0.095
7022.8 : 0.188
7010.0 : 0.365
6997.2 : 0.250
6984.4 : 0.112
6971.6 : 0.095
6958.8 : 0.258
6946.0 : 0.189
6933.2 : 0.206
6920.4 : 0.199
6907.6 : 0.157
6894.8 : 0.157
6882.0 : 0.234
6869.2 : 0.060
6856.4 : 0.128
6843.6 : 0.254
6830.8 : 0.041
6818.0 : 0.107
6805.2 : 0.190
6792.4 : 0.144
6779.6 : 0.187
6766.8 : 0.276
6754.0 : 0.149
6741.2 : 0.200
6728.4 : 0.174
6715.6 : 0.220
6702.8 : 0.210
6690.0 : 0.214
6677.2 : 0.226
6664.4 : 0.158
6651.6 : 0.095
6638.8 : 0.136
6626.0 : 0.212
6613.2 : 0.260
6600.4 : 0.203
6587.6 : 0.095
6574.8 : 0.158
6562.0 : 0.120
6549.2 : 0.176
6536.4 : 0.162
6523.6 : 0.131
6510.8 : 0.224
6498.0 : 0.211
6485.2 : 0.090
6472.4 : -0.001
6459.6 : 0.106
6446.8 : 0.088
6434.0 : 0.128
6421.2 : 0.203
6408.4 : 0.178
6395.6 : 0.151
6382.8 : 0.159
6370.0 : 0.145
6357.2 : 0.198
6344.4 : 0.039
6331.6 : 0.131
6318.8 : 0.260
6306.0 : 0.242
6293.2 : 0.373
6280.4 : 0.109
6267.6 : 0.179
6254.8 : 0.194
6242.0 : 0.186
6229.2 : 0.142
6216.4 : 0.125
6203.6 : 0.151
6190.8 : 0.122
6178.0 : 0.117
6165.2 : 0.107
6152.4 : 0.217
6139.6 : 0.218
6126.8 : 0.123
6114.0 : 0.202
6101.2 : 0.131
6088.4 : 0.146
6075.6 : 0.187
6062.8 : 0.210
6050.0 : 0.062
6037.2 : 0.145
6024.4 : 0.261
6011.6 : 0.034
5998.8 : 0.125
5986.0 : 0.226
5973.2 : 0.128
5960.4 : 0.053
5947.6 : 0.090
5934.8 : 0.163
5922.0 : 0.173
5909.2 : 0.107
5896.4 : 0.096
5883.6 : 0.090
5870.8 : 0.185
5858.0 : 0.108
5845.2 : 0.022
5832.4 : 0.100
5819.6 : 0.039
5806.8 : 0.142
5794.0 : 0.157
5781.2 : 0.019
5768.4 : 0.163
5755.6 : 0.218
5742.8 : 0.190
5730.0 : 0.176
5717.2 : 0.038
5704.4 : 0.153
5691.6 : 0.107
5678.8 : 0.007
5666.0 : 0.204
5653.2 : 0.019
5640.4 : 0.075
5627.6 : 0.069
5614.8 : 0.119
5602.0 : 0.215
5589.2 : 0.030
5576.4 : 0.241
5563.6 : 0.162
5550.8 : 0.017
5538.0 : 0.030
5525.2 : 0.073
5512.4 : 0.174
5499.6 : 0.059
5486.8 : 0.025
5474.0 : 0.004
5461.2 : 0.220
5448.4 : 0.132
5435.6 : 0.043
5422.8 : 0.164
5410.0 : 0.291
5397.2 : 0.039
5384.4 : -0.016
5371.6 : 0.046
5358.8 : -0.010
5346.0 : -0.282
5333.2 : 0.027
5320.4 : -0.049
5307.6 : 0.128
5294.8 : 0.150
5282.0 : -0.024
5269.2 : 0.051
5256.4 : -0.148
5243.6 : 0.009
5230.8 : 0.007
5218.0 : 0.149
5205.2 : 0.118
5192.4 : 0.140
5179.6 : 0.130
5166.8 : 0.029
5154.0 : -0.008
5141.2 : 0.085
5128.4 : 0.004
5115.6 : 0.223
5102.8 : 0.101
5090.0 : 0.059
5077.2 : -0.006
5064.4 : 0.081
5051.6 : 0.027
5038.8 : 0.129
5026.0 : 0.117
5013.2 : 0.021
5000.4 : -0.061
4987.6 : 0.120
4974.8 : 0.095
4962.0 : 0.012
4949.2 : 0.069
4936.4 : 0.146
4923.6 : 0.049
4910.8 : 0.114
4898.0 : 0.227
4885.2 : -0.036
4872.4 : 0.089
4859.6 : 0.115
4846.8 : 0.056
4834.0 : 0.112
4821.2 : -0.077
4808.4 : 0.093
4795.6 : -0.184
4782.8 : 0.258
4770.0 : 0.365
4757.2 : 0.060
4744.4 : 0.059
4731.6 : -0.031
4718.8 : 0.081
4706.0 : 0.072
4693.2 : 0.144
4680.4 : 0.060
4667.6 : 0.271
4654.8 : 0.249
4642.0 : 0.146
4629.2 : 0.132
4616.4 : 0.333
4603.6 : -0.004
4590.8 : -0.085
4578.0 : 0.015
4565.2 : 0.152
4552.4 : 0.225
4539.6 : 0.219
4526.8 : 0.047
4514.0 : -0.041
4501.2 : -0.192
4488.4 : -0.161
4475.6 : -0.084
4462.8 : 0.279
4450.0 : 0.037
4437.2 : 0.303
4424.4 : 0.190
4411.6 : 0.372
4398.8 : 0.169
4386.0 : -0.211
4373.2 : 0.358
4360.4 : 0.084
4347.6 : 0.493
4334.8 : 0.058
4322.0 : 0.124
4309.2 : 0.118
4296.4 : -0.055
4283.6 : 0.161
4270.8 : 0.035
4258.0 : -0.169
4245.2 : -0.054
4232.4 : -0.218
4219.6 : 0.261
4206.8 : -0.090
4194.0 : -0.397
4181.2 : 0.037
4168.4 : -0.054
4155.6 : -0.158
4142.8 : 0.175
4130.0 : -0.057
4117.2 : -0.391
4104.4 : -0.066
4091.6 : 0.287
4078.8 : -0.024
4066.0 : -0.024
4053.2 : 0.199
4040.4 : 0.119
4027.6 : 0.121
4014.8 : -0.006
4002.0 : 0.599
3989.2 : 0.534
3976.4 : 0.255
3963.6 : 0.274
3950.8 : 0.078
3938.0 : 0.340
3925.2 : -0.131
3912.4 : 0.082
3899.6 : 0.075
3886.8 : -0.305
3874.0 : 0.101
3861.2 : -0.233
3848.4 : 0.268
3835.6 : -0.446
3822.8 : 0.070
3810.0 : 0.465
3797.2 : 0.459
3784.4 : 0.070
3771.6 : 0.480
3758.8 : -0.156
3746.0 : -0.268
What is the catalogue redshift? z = 0.771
